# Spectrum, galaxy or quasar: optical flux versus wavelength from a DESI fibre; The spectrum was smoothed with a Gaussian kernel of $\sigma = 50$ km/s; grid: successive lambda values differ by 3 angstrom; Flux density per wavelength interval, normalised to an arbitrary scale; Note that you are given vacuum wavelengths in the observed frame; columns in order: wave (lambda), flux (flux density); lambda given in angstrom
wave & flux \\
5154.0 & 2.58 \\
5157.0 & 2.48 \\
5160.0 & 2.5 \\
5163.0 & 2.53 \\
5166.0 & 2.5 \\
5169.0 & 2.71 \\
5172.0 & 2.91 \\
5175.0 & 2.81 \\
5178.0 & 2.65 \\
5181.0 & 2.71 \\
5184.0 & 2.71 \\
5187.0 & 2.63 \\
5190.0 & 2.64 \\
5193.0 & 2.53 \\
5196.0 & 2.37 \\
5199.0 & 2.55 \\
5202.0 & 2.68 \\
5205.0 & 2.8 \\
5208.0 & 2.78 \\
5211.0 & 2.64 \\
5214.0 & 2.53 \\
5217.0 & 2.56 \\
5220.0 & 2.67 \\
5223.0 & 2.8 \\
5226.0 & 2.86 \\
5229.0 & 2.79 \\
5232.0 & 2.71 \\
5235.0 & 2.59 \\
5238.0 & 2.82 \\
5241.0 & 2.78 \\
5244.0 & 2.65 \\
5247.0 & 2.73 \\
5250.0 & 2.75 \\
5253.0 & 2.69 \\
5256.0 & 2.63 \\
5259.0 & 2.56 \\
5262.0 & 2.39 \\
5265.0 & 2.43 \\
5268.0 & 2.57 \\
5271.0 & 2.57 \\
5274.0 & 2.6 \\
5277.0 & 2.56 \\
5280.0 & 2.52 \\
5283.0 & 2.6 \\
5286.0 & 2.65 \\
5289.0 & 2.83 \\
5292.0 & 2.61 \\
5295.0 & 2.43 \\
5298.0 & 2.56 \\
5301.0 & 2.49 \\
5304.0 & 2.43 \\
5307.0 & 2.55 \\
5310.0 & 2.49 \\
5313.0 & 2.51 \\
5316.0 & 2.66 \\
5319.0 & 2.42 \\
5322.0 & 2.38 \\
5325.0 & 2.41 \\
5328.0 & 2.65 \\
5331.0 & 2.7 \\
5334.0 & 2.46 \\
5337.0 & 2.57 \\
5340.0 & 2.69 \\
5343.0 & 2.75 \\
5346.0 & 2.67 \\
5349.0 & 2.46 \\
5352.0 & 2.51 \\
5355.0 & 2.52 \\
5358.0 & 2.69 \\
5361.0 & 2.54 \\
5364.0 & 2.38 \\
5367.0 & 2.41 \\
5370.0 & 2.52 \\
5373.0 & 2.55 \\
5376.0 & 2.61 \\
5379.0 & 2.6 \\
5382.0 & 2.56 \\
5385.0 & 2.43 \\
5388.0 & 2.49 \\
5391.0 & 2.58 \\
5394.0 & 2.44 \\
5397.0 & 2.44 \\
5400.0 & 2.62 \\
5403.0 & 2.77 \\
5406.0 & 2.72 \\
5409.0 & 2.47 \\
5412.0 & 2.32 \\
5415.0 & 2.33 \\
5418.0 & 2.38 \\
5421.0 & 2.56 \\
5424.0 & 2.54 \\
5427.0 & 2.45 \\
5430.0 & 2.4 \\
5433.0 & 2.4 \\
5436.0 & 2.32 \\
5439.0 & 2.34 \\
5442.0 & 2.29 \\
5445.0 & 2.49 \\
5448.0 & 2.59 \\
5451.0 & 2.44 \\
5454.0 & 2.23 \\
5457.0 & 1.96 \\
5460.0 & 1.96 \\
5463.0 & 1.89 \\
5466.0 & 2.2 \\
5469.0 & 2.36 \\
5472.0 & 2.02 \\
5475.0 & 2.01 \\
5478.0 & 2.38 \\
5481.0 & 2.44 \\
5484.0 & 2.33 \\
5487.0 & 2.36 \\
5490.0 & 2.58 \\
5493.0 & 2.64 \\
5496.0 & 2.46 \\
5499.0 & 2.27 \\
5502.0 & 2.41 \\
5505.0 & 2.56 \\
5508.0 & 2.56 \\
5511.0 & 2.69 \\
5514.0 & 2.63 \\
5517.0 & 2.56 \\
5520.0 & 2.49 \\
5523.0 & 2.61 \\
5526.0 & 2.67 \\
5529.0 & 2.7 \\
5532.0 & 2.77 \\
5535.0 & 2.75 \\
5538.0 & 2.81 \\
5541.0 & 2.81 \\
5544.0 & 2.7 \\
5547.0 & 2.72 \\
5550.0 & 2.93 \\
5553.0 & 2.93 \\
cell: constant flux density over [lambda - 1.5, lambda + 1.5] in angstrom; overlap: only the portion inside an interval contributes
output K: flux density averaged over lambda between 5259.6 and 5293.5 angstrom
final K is 2.58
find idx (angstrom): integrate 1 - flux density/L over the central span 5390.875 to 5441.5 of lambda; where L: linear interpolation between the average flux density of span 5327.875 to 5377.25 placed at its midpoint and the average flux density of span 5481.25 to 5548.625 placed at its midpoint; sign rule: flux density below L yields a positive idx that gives 2.1 angstrom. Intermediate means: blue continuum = 2.57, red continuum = 2.59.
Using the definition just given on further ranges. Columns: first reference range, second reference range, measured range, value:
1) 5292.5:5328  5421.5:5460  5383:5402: -0.8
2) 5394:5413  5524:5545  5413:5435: 1.3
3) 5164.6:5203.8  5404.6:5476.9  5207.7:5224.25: -0.3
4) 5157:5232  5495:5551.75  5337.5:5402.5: 2.4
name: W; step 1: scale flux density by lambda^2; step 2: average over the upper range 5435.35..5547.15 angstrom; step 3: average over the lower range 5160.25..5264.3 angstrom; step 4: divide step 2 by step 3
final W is 1.02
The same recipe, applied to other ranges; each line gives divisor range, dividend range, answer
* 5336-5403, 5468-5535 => 1.02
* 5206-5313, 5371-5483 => 0.97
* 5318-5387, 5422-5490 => 0.94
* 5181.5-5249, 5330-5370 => 1.01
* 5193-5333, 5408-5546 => 1.01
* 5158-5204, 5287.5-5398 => 1.03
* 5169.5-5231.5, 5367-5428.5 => 1.01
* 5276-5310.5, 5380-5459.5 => 1.00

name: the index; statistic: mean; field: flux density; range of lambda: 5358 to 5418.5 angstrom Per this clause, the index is 2.51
